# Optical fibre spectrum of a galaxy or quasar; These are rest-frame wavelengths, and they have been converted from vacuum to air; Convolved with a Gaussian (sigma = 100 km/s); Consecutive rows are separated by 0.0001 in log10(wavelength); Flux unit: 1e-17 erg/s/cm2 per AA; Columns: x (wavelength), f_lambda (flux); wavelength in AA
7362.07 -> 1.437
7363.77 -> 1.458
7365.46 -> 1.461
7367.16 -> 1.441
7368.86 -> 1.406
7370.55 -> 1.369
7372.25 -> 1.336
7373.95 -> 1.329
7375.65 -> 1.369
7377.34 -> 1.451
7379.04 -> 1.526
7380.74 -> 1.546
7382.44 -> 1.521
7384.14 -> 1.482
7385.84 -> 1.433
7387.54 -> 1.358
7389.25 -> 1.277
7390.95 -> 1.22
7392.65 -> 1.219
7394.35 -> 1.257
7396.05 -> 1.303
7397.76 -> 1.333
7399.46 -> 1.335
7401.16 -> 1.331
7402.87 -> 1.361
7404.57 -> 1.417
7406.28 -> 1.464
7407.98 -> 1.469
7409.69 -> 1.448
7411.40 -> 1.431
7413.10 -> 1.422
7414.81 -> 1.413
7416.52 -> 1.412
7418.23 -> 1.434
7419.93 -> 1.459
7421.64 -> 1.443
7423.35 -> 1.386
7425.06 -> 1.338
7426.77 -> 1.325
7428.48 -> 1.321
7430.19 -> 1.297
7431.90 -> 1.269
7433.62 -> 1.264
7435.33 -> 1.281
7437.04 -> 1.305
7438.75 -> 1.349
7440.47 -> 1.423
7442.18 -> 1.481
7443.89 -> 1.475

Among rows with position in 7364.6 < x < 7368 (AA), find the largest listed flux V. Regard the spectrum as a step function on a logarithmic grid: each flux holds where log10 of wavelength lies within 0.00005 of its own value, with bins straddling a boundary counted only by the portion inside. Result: 1.461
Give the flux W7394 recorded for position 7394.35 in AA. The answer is 1.257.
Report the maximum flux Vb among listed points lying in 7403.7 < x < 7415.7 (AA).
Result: 1.469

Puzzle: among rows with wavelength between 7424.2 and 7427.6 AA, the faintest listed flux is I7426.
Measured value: 1.325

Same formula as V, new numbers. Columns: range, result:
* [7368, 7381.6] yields 1.546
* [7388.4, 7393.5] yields 1.277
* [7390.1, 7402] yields 1.335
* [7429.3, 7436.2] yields 1.297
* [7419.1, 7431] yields 1.459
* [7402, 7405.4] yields 1.417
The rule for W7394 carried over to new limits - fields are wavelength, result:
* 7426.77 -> 1.325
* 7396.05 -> 1.303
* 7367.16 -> 1.441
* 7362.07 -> 1.437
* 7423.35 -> 1.386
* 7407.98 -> 1.469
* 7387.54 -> 1.358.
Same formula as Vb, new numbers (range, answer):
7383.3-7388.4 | 1.482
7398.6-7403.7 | 1.361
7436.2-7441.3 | 1.423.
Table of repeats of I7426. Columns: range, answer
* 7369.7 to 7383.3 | 1.329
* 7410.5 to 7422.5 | 1.412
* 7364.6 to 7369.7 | 1.406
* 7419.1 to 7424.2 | 1.386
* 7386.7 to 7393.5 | 1.219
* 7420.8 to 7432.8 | 1.269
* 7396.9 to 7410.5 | 1.331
